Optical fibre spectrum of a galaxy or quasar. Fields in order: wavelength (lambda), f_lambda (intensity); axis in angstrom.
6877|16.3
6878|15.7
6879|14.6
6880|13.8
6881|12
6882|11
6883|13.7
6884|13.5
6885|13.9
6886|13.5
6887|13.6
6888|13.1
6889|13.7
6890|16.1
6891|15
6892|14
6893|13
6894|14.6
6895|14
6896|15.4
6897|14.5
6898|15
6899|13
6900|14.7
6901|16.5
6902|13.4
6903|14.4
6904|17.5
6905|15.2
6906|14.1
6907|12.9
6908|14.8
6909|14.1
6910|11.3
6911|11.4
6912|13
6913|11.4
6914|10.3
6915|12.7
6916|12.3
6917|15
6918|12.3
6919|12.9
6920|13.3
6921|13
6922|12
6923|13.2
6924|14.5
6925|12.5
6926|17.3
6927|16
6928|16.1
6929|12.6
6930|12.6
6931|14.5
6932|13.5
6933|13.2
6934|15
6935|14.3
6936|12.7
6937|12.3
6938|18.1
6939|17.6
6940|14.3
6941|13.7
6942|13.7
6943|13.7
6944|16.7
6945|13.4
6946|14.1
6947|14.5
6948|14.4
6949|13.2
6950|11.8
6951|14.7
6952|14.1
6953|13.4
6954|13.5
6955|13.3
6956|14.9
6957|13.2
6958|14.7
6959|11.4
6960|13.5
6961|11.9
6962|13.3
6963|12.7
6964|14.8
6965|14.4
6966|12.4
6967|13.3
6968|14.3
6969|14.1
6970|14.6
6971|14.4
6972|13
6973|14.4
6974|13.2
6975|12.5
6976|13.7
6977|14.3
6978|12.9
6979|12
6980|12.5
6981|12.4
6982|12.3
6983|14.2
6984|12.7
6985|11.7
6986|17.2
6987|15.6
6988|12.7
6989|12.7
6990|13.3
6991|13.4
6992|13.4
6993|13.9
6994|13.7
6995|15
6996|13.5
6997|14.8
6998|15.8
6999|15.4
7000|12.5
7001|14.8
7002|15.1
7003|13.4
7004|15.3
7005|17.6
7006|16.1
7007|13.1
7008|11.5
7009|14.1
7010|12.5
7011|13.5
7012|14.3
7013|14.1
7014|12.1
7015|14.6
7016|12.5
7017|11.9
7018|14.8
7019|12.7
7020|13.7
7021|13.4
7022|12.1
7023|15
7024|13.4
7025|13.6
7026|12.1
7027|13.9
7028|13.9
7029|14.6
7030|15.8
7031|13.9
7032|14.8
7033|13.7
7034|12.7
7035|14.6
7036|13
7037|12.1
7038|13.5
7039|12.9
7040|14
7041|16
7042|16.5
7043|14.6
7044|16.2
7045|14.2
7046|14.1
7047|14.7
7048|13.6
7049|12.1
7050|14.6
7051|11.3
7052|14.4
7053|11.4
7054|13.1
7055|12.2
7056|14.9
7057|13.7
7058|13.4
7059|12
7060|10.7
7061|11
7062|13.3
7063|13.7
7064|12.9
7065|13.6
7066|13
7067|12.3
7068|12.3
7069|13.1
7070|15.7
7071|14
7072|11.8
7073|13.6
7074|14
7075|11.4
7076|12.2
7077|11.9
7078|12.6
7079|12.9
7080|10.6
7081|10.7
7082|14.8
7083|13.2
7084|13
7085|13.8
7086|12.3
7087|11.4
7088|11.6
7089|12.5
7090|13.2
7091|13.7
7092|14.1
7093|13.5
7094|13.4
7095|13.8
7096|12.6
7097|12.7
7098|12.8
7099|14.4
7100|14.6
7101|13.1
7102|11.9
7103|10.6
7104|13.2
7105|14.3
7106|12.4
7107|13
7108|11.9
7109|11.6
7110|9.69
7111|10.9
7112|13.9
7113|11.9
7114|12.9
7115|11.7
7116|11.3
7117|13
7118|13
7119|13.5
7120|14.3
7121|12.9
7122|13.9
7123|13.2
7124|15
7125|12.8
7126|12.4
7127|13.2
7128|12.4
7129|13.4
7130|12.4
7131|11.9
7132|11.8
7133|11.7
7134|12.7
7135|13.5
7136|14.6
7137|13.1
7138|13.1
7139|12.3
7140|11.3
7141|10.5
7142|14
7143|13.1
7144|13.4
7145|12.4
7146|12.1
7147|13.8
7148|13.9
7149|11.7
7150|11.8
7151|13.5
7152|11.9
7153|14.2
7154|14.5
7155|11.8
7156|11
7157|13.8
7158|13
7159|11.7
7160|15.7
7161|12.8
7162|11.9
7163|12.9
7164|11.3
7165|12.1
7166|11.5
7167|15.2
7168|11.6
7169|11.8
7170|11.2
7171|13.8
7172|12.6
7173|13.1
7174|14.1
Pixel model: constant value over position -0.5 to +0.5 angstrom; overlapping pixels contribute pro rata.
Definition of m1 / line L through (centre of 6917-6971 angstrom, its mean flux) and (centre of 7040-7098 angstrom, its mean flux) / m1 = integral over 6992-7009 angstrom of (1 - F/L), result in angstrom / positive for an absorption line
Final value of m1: -1.1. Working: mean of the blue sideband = 13.9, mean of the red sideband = 13.2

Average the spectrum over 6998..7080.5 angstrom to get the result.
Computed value 13.5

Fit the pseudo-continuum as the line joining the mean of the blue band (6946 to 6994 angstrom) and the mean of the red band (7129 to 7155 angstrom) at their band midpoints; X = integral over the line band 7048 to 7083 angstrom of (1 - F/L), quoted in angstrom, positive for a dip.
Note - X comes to 0.75 angstrom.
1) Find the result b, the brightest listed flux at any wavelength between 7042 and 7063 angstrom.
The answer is 16.5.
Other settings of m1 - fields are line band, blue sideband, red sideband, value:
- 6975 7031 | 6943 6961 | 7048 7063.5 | -1.96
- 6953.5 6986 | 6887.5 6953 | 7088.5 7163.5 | 0.73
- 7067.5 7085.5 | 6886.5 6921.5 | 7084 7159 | 0.17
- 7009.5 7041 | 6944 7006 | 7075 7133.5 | -0.49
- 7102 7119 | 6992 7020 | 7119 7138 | 1.26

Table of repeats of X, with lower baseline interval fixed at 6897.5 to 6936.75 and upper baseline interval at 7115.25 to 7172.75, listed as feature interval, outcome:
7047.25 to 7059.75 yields 0.1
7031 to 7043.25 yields -0.7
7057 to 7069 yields 0.4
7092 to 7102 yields -0.3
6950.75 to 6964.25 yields 0.1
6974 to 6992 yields 0.2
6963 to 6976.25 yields -0.2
